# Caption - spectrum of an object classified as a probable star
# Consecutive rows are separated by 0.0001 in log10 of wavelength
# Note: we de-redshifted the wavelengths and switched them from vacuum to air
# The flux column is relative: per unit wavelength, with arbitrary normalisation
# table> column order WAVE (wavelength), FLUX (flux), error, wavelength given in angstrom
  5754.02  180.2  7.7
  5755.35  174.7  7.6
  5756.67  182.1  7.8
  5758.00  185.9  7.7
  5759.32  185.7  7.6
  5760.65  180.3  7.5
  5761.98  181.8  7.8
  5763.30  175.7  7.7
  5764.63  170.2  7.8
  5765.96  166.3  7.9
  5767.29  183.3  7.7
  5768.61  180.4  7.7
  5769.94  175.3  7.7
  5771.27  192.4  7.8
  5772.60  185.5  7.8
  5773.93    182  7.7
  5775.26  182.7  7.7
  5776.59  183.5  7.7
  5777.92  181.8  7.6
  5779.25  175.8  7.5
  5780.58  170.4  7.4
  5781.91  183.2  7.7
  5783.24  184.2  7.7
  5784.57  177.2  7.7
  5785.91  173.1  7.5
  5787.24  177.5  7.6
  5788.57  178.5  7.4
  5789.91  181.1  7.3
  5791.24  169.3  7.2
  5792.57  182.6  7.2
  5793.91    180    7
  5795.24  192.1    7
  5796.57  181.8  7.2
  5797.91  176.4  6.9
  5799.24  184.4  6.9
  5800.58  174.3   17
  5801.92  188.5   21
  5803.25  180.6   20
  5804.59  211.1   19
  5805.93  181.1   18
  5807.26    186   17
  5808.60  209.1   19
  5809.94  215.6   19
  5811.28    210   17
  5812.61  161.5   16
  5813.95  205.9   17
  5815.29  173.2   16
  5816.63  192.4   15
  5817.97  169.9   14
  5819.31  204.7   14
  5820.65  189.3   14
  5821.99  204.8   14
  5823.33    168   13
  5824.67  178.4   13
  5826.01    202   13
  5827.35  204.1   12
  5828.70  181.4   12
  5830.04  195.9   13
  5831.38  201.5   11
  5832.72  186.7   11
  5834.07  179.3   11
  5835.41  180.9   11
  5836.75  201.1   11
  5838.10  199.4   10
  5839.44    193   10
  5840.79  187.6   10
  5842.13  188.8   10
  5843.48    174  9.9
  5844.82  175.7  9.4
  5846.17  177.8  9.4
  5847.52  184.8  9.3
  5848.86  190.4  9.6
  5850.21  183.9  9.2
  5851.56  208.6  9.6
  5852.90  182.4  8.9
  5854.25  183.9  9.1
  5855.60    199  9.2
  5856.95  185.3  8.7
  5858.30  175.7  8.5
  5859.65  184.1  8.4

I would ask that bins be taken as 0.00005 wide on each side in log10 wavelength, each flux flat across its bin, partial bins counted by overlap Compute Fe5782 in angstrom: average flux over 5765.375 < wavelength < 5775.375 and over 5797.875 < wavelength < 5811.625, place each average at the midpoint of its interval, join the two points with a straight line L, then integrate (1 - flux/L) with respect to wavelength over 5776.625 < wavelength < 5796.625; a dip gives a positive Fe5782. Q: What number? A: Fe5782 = 0.8 angstrom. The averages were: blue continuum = 181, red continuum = 193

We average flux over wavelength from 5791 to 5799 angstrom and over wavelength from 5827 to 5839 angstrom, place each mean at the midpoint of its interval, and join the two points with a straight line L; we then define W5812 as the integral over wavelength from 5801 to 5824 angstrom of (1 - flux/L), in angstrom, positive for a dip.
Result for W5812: -0.6 angstrom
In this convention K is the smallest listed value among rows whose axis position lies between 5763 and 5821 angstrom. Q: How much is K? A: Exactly 161.5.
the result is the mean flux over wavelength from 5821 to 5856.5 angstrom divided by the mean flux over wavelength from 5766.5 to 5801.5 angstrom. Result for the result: 1.0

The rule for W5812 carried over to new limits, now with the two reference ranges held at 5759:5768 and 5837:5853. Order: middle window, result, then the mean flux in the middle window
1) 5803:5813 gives -0.70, 196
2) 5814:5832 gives -0.51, 190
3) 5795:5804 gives -0.02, 182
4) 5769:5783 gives -0.19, 181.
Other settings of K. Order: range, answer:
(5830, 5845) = 174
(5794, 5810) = 174.3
